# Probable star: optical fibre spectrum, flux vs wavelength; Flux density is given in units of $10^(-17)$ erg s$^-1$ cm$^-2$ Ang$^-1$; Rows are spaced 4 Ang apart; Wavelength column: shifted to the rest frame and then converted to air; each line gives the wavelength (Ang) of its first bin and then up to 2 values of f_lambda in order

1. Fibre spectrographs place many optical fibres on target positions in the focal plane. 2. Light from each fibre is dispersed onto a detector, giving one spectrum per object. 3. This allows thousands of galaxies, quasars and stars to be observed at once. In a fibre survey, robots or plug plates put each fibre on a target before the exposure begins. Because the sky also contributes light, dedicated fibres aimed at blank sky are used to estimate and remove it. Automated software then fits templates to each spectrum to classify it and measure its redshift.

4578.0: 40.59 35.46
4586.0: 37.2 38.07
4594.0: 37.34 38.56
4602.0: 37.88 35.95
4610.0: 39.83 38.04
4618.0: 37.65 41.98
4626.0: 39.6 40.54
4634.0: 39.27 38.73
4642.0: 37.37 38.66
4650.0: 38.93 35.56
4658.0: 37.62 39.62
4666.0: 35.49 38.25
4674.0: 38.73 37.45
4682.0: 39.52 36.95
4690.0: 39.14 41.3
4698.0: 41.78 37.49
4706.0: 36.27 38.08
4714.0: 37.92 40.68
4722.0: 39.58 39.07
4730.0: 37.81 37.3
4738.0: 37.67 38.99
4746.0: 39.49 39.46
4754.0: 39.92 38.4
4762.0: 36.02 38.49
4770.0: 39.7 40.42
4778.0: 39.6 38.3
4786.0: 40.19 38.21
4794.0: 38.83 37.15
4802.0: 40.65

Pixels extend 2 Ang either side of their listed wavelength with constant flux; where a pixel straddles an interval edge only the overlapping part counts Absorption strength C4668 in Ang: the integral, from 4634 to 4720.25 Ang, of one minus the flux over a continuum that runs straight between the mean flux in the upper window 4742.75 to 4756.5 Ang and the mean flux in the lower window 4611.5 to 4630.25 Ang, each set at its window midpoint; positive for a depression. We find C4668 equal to 2.4 Ang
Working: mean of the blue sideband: 39.5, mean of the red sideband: 39.5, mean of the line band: 38.4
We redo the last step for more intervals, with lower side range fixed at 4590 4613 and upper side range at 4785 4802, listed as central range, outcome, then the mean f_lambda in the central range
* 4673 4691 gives -0.01 Ang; 38.3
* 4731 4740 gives 0.23 Ang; 37.5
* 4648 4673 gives 0.36 Ang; 37.6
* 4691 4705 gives -0.55 Ang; 39.8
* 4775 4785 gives -0.14 Ang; 39.2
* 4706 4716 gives 0.19 Ang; 37.7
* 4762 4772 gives 0.04 Ang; 38.5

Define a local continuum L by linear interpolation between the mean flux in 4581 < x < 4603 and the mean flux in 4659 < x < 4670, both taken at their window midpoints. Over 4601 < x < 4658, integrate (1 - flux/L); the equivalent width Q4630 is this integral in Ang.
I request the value -1.5 Ang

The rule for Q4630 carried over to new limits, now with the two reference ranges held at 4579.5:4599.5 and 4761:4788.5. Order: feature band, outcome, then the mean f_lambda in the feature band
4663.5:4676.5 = 0.2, 37.6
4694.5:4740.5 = -0.1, 38.6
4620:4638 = -1.2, 40.2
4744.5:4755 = -0.2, 39.6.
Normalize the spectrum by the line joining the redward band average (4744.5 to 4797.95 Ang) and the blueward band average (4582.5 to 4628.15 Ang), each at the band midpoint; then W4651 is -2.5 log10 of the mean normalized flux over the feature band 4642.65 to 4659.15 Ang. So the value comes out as 0.02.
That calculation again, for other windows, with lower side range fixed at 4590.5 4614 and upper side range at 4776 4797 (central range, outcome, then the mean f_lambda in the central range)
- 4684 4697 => -0.03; 39.3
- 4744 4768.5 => 0.00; 38.7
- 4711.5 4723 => -0.02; 39.3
